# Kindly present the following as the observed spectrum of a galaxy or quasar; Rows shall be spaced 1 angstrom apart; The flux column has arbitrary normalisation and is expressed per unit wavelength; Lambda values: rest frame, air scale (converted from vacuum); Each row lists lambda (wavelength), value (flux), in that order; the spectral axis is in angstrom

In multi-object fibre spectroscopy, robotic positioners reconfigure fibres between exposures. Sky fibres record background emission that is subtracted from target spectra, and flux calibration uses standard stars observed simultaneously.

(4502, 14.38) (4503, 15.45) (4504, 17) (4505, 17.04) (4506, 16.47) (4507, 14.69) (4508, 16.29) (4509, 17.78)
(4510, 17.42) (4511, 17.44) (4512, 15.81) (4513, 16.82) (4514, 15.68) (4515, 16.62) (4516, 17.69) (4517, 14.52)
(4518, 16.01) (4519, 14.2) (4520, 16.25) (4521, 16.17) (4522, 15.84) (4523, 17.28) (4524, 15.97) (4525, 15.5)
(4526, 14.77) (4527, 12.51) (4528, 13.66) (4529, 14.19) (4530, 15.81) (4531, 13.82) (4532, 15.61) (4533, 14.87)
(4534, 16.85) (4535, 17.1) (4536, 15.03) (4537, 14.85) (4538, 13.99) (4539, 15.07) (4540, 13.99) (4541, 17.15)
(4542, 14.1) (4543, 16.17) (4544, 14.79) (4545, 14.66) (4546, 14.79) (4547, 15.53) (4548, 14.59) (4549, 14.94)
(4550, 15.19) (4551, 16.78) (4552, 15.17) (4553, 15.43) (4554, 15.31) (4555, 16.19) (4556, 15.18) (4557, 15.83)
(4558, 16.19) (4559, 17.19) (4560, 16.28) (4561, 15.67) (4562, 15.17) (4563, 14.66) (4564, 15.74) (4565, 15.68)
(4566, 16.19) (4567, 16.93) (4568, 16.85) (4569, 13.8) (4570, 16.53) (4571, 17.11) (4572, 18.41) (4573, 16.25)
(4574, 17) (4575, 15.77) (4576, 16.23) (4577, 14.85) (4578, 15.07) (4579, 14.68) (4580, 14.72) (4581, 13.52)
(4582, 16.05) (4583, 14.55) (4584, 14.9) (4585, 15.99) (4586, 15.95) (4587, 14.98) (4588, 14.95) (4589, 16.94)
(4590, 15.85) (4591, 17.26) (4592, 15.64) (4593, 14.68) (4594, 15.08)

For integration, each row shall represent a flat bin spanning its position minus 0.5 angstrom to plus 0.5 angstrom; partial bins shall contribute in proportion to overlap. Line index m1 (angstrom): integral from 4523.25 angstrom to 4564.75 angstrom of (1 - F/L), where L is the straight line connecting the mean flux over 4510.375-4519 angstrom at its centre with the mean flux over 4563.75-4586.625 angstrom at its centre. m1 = 1.84 angstrom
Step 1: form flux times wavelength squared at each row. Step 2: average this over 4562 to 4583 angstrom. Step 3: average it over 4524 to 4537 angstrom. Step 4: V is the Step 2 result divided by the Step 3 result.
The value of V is 1.1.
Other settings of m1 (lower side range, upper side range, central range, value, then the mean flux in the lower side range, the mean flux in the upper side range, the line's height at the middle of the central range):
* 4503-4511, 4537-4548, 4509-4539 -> 0.4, 16.6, 15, 15.9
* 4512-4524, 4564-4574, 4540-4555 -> 0.9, 16.1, 16.4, 16.3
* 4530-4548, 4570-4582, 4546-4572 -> -0.4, 15.2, 15.8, 15.5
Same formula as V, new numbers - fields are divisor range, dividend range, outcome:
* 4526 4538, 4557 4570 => 1.08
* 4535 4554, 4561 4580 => 1.06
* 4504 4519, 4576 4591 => 0.96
